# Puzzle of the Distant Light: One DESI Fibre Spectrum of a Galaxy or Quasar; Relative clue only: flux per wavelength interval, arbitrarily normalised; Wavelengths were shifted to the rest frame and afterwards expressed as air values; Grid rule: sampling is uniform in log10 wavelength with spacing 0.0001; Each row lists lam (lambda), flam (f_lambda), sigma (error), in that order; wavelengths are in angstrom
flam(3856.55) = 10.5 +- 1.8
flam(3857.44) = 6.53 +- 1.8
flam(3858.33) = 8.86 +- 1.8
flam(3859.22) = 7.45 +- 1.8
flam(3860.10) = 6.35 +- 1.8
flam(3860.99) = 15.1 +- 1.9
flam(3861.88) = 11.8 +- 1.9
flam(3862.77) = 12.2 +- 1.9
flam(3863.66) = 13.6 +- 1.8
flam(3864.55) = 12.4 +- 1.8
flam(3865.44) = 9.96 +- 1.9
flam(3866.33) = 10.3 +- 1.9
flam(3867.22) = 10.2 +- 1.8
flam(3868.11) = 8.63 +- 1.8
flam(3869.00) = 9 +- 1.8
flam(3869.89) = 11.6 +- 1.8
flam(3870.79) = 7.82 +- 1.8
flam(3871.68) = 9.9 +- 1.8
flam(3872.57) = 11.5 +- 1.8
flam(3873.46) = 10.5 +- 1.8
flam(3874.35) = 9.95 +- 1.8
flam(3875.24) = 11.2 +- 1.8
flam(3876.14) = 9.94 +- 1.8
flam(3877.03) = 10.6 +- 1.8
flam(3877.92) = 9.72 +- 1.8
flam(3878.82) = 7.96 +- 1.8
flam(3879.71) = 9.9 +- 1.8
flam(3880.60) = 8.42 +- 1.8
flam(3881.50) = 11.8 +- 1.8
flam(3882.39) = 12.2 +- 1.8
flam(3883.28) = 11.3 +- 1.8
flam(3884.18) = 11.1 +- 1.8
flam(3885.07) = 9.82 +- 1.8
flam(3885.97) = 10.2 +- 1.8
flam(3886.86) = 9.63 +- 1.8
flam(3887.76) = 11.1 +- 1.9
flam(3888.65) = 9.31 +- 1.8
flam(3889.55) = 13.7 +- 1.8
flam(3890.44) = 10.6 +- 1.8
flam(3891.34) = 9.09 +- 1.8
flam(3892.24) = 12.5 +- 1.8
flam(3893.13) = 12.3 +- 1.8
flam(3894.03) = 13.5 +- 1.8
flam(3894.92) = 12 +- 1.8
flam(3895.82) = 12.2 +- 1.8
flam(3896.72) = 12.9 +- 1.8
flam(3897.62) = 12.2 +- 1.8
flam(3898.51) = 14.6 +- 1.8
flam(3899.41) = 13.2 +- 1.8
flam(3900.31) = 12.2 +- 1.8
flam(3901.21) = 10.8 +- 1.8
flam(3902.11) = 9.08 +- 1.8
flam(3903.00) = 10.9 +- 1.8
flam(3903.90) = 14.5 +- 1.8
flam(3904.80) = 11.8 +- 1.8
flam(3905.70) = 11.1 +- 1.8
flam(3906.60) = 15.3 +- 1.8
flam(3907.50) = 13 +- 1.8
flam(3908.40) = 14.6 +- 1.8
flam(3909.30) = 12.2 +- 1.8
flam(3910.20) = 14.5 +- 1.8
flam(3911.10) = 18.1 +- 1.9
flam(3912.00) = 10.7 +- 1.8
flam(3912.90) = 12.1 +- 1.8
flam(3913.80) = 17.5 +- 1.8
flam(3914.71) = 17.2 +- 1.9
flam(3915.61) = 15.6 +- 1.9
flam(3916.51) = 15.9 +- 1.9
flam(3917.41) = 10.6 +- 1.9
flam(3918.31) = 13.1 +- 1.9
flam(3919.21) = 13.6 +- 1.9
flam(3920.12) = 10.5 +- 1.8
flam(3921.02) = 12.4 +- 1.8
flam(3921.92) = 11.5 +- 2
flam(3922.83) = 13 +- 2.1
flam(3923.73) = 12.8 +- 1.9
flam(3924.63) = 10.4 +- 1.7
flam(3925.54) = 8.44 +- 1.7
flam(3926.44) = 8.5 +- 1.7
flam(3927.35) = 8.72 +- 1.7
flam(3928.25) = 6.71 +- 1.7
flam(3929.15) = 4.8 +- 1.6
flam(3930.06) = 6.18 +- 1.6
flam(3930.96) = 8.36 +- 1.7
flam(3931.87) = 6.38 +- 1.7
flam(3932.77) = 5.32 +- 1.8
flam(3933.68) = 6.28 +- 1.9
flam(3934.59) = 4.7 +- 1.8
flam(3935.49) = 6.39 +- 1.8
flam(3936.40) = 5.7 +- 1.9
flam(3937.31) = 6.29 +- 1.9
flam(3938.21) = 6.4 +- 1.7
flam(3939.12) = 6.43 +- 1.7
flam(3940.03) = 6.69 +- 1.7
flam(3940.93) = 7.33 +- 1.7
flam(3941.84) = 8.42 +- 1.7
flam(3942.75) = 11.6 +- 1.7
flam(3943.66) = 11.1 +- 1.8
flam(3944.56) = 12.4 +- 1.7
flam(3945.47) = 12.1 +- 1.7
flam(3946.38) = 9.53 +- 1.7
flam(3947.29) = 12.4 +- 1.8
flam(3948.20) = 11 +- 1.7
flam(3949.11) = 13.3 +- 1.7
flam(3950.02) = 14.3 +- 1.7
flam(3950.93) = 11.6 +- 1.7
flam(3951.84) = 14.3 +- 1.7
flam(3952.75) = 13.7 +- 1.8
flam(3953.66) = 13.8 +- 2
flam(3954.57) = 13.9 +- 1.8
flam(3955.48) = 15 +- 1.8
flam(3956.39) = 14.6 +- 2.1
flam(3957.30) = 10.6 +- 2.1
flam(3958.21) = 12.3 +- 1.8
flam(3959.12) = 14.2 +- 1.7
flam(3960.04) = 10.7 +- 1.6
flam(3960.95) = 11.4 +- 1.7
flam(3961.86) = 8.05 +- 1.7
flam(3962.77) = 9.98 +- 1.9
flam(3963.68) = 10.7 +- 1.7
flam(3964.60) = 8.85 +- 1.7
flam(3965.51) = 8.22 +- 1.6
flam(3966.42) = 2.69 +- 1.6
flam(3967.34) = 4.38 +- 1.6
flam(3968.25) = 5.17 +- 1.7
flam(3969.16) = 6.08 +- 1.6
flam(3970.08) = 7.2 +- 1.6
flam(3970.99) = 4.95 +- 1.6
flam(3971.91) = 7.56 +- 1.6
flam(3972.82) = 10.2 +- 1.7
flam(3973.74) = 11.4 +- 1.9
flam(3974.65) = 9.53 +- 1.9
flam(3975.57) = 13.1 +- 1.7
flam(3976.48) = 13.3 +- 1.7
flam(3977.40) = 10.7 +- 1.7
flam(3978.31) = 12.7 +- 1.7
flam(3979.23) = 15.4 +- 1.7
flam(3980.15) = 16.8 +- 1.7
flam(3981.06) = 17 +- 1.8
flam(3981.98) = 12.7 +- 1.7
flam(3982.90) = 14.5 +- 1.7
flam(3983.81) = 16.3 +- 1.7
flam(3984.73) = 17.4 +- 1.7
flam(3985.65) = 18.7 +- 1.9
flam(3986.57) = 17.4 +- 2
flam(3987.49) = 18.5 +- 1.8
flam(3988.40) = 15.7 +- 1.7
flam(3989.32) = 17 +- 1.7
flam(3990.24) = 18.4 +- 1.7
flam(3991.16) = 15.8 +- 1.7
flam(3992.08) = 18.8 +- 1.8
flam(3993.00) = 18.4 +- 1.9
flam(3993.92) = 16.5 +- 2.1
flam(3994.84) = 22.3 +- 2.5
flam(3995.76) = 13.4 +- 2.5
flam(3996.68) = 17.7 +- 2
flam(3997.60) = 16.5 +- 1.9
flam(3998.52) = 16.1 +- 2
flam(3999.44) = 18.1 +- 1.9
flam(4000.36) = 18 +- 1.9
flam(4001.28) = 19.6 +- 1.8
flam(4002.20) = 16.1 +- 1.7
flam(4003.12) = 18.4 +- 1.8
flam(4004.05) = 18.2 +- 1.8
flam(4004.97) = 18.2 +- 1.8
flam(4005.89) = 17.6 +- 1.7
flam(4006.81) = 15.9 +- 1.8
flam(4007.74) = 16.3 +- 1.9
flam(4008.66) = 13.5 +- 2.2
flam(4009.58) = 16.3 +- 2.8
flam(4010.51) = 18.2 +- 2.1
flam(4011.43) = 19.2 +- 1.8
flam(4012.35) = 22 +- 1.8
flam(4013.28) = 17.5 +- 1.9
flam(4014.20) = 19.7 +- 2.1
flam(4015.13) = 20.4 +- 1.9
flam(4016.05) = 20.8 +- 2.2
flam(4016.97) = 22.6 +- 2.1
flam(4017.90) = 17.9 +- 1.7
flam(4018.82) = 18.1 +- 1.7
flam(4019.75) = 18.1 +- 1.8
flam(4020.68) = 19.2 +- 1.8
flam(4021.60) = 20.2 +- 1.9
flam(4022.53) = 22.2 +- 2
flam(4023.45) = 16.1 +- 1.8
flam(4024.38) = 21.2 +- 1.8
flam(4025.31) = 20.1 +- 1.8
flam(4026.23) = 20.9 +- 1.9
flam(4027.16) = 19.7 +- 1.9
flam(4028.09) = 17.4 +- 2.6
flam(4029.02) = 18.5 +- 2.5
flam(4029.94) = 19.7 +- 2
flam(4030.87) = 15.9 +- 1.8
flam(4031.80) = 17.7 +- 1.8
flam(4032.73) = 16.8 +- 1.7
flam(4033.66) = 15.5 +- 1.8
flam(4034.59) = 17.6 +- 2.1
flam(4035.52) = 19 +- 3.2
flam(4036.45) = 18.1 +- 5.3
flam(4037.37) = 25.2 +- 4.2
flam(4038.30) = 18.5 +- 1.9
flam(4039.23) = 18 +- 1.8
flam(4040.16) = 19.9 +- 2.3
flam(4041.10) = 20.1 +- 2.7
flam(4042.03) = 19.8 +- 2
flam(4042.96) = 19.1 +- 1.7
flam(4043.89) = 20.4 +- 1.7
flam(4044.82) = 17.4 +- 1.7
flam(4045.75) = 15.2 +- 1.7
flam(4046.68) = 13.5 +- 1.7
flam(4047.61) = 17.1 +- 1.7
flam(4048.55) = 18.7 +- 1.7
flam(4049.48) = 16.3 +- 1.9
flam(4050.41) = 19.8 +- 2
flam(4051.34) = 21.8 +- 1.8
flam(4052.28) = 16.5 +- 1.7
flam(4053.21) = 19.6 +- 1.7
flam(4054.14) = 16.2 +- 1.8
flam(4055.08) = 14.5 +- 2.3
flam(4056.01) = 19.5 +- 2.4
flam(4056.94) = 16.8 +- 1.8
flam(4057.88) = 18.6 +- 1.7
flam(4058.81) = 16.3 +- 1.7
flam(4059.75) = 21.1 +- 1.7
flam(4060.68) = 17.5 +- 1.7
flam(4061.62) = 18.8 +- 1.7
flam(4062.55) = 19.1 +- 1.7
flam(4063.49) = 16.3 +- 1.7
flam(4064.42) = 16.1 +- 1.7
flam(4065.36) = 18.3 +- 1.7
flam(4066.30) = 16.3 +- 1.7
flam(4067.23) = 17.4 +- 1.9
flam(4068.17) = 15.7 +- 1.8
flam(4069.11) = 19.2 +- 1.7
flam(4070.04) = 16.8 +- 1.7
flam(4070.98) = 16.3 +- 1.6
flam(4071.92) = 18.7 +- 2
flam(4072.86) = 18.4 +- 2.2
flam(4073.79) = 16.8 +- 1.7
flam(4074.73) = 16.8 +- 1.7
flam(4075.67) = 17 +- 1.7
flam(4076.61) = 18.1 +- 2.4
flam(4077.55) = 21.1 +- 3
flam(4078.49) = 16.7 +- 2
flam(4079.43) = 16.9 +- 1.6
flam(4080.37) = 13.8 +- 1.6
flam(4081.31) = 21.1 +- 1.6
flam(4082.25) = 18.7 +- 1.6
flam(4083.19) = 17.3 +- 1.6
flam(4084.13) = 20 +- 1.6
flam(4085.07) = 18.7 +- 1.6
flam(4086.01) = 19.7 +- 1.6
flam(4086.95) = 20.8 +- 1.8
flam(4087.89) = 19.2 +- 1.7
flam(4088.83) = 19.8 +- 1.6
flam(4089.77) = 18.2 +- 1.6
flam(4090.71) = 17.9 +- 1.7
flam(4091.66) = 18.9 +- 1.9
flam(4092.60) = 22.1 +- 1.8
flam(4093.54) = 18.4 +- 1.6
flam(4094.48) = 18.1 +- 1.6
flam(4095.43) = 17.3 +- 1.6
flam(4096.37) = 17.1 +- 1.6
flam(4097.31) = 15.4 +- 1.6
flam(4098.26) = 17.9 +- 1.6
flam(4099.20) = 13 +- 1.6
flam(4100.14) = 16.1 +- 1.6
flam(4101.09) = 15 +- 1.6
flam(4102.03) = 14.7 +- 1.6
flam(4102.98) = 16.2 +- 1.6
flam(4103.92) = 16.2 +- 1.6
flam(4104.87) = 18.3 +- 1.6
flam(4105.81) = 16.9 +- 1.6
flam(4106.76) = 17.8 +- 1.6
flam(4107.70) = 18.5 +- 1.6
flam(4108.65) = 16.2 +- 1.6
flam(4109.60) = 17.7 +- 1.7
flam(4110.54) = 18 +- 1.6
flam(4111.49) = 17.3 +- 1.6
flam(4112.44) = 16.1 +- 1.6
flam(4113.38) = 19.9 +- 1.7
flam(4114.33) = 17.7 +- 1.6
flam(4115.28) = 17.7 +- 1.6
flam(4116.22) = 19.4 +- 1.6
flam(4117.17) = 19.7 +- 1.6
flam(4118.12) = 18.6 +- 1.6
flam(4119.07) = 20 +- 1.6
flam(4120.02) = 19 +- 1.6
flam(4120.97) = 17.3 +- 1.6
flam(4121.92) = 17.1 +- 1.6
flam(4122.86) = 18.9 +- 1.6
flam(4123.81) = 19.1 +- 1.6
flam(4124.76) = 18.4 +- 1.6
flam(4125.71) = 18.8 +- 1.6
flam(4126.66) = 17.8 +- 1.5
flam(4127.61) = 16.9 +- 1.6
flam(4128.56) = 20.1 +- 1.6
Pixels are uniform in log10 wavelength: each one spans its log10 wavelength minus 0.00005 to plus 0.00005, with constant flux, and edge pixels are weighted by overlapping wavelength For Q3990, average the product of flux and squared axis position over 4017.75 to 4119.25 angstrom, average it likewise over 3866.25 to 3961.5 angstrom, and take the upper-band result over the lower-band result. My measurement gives 1.77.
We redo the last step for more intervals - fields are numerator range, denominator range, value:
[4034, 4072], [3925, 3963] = 1.95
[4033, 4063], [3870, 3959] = 1.77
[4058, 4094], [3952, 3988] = 1.62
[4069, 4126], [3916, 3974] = 1.99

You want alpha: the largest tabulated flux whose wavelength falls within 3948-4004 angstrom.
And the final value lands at 22.3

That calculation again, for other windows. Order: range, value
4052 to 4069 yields 21.1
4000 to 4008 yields 19.6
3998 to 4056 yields 25.2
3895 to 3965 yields 18.1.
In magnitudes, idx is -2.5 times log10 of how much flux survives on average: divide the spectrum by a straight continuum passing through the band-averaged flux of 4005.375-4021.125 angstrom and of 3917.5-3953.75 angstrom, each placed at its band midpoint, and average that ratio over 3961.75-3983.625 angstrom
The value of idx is 0.35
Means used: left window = 9.63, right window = 18.4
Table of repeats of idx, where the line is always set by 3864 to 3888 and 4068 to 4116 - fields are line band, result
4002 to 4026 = -0.24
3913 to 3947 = 0.23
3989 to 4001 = -0.21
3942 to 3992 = 0.10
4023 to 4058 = -0.15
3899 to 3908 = -0.09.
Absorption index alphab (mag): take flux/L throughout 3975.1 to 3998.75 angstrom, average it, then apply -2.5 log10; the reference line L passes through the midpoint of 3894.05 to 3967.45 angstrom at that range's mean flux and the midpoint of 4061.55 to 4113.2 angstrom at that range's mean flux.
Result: -0.21 mag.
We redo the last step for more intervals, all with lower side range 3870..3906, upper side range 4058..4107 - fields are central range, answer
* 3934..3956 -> 0.26 mag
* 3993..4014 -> -0.17 mag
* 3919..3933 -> 0.32 mag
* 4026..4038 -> -0.16 mag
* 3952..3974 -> 0.35 mag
